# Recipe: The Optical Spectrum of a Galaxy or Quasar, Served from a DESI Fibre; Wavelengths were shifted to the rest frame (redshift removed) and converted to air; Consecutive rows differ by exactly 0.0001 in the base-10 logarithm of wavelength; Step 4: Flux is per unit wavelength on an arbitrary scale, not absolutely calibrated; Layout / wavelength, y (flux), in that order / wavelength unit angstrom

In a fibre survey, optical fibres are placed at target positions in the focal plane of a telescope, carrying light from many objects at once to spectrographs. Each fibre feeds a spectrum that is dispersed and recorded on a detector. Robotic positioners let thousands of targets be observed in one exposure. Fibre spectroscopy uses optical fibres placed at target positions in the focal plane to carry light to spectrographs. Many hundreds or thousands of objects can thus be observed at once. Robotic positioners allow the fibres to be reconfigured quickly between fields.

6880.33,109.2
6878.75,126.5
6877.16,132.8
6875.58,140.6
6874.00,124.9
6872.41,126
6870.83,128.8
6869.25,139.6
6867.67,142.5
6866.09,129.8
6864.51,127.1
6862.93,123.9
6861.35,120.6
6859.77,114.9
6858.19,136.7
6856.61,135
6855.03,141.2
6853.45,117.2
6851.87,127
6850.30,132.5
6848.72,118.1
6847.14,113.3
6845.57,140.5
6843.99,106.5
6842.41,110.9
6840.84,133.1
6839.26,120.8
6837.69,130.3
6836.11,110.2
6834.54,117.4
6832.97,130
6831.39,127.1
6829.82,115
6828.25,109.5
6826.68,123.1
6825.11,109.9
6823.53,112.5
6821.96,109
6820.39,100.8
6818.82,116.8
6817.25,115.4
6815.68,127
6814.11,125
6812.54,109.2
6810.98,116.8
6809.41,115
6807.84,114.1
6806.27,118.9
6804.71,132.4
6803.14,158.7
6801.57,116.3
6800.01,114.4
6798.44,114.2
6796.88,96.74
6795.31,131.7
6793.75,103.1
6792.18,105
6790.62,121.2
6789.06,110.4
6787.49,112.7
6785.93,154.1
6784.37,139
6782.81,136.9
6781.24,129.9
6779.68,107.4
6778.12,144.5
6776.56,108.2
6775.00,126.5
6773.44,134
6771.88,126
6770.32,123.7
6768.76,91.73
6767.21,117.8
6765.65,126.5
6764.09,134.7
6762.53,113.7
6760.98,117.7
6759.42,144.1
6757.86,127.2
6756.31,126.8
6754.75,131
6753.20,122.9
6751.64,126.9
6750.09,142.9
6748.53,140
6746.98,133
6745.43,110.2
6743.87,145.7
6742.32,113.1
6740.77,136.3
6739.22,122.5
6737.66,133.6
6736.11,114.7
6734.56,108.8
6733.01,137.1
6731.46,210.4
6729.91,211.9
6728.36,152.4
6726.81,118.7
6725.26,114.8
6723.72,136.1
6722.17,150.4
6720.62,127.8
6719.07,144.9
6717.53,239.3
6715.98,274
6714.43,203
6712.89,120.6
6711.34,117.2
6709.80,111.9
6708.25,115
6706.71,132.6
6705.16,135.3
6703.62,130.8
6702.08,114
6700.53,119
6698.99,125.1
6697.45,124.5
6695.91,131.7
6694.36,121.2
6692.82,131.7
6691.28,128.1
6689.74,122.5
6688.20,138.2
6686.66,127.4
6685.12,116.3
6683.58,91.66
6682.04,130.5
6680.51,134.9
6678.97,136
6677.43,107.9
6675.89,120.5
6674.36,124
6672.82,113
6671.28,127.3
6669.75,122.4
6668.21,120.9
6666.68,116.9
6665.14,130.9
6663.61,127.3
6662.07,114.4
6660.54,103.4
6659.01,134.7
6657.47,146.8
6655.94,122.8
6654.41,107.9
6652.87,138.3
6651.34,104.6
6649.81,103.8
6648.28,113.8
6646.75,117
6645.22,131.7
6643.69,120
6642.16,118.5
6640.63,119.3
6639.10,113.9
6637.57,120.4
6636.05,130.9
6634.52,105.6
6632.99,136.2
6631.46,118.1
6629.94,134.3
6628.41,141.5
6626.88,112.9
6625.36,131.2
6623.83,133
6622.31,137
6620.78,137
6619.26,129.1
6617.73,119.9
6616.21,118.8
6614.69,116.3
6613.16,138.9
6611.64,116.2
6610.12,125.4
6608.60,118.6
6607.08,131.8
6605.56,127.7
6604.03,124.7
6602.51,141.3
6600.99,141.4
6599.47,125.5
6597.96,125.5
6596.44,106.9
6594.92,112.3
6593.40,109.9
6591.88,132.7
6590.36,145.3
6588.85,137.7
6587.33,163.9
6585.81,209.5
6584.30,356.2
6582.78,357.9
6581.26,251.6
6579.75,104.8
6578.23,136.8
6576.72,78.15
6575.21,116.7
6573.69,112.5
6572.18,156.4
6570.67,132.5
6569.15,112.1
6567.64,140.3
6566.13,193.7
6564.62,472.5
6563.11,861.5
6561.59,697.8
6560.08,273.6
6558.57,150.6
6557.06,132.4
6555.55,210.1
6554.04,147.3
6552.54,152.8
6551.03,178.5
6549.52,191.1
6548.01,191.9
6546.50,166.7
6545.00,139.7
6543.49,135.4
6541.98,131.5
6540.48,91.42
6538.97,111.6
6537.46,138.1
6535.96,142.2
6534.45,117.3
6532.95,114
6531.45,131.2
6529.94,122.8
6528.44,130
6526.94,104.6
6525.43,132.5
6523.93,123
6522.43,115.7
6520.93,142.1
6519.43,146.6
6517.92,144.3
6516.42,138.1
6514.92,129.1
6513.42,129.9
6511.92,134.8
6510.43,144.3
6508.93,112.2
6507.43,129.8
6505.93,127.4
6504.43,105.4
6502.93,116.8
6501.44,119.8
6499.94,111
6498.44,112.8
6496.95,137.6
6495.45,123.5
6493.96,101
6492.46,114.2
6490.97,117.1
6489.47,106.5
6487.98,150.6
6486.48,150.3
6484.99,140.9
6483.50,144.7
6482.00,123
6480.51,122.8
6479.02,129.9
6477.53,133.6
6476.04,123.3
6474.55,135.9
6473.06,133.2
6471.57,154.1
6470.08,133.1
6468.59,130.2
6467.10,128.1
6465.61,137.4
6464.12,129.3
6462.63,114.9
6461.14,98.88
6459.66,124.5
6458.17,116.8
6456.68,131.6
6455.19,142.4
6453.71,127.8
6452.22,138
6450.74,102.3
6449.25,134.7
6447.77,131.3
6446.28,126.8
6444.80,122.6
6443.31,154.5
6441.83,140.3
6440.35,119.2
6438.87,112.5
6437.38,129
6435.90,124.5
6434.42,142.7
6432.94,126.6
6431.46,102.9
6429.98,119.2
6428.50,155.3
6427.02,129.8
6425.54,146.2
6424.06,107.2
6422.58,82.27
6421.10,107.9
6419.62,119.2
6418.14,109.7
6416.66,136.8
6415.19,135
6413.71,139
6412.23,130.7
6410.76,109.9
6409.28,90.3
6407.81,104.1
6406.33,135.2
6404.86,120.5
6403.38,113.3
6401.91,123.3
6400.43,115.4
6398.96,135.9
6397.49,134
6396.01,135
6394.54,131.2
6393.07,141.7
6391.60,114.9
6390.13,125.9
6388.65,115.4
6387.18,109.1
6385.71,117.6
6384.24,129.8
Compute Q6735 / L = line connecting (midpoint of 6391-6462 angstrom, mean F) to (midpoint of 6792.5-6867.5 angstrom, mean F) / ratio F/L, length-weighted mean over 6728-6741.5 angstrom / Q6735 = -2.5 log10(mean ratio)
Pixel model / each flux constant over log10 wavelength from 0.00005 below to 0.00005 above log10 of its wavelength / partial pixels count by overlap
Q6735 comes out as -0.21 mag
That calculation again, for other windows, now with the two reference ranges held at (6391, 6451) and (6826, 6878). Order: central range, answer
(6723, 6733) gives -0.24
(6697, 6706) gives 0.00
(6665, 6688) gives 0.03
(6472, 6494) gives -0.04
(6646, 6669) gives 0.04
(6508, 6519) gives -0.07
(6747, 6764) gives -0.04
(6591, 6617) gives 0.00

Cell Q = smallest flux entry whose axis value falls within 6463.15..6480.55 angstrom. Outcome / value 122.8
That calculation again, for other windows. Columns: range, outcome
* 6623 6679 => 103.4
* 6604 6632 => 112.9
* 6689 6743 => 108.8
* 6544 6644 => 78.15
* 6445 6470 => 98.88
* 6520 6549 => 91.42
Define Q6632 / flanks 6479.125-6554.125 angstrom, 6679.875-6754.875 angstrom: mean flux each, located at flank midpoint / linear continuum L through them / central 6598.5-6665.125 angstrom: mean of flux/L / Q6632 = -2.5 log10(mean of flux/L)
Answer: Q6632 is 0.09 mag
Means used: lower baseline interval 132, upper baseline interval 137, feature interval 125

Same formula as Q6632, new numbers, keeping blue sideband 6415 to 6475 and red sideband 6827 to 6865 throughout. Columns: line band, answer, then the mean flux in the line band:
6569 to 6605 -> -0.23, 154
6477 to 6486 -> -0.06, 133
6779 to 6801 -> 0.04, 120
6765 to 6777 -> 0.04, 120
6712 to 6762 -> -0.17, 145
